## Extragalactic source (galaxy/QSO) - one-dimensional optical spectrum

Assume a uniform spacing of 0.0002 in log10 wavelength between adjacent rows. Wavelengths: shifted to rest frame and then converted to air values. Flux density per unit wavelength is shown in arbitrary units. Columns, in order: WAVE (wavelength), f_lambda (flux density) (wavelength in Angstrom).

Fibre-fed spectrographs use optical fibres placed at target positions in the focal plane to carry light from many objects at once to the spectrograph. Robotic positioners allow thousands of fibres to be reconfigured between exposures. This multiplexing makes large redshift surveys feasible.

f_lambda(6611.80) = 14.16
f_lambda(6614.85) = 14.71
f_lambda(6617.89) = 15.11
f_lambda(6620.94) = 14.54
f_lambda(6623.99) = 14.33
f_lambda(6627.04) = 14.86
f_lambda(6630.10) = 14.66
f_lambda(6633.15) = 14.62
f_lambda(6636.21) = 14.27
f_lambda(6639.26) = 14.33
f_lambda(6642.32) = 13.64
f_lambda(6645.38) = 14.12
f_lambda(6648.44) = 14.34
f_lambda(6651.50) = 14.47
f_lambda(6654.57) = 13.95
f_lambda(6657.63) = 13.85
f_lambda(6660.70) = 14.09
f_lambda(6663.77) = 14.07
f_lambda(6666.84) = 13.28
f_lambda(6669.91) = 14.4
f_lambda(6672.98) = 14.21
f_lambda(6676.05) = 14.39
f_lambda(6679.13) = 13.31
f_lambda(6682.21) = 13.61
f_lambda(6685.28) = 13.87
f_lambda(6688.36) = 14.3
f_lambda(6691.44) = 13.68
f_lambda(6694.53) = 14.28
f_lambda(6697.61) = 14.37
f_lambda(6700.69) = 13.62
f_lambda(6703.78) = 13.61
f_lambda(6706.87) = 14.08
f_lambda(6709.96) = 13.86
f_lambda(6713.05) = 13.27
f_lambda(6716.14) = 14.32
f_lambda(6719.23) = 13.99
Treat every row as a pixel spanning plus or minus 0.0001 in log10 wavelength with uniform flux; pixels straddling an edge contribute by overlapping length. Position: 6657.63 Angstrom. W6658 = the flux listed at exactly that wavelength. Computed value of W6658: 13.85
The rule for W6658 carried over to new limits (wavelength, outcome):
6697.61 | 14.37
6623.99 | 14.33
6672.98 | 14.21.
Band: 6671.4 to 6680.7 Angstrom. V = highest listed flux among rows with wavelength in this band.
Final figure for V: 14.39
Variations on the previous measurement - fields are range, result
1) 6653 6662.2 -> 14.09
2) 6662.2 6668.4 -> 14.07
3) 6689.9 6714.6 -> 14.37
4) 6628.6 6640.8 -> 14.66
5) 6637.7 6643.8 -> 14.33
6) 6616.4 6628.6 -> 15.11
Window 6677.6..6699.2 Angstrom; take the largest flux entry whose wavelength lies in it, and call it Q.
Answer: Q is 14.37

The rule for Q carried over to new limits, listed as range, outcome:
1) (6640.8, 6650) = 14.34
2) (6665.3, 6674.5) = 14.4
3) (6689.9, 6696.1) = 14.28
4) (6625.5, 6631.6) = 14.86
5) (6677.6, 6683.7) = 13.61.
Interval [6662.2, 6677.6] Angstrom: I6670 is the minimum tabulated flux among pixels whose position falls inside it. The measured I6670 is 13.28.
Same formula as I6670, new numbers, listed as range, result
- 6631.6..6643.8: 13.64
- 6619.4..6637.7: 14.27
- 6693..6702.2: 13.62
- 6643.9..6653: 14.12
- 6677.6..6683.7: 13.31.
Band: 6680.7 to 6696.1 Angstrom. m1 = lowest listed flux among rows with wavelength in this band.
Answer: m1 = 13.61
